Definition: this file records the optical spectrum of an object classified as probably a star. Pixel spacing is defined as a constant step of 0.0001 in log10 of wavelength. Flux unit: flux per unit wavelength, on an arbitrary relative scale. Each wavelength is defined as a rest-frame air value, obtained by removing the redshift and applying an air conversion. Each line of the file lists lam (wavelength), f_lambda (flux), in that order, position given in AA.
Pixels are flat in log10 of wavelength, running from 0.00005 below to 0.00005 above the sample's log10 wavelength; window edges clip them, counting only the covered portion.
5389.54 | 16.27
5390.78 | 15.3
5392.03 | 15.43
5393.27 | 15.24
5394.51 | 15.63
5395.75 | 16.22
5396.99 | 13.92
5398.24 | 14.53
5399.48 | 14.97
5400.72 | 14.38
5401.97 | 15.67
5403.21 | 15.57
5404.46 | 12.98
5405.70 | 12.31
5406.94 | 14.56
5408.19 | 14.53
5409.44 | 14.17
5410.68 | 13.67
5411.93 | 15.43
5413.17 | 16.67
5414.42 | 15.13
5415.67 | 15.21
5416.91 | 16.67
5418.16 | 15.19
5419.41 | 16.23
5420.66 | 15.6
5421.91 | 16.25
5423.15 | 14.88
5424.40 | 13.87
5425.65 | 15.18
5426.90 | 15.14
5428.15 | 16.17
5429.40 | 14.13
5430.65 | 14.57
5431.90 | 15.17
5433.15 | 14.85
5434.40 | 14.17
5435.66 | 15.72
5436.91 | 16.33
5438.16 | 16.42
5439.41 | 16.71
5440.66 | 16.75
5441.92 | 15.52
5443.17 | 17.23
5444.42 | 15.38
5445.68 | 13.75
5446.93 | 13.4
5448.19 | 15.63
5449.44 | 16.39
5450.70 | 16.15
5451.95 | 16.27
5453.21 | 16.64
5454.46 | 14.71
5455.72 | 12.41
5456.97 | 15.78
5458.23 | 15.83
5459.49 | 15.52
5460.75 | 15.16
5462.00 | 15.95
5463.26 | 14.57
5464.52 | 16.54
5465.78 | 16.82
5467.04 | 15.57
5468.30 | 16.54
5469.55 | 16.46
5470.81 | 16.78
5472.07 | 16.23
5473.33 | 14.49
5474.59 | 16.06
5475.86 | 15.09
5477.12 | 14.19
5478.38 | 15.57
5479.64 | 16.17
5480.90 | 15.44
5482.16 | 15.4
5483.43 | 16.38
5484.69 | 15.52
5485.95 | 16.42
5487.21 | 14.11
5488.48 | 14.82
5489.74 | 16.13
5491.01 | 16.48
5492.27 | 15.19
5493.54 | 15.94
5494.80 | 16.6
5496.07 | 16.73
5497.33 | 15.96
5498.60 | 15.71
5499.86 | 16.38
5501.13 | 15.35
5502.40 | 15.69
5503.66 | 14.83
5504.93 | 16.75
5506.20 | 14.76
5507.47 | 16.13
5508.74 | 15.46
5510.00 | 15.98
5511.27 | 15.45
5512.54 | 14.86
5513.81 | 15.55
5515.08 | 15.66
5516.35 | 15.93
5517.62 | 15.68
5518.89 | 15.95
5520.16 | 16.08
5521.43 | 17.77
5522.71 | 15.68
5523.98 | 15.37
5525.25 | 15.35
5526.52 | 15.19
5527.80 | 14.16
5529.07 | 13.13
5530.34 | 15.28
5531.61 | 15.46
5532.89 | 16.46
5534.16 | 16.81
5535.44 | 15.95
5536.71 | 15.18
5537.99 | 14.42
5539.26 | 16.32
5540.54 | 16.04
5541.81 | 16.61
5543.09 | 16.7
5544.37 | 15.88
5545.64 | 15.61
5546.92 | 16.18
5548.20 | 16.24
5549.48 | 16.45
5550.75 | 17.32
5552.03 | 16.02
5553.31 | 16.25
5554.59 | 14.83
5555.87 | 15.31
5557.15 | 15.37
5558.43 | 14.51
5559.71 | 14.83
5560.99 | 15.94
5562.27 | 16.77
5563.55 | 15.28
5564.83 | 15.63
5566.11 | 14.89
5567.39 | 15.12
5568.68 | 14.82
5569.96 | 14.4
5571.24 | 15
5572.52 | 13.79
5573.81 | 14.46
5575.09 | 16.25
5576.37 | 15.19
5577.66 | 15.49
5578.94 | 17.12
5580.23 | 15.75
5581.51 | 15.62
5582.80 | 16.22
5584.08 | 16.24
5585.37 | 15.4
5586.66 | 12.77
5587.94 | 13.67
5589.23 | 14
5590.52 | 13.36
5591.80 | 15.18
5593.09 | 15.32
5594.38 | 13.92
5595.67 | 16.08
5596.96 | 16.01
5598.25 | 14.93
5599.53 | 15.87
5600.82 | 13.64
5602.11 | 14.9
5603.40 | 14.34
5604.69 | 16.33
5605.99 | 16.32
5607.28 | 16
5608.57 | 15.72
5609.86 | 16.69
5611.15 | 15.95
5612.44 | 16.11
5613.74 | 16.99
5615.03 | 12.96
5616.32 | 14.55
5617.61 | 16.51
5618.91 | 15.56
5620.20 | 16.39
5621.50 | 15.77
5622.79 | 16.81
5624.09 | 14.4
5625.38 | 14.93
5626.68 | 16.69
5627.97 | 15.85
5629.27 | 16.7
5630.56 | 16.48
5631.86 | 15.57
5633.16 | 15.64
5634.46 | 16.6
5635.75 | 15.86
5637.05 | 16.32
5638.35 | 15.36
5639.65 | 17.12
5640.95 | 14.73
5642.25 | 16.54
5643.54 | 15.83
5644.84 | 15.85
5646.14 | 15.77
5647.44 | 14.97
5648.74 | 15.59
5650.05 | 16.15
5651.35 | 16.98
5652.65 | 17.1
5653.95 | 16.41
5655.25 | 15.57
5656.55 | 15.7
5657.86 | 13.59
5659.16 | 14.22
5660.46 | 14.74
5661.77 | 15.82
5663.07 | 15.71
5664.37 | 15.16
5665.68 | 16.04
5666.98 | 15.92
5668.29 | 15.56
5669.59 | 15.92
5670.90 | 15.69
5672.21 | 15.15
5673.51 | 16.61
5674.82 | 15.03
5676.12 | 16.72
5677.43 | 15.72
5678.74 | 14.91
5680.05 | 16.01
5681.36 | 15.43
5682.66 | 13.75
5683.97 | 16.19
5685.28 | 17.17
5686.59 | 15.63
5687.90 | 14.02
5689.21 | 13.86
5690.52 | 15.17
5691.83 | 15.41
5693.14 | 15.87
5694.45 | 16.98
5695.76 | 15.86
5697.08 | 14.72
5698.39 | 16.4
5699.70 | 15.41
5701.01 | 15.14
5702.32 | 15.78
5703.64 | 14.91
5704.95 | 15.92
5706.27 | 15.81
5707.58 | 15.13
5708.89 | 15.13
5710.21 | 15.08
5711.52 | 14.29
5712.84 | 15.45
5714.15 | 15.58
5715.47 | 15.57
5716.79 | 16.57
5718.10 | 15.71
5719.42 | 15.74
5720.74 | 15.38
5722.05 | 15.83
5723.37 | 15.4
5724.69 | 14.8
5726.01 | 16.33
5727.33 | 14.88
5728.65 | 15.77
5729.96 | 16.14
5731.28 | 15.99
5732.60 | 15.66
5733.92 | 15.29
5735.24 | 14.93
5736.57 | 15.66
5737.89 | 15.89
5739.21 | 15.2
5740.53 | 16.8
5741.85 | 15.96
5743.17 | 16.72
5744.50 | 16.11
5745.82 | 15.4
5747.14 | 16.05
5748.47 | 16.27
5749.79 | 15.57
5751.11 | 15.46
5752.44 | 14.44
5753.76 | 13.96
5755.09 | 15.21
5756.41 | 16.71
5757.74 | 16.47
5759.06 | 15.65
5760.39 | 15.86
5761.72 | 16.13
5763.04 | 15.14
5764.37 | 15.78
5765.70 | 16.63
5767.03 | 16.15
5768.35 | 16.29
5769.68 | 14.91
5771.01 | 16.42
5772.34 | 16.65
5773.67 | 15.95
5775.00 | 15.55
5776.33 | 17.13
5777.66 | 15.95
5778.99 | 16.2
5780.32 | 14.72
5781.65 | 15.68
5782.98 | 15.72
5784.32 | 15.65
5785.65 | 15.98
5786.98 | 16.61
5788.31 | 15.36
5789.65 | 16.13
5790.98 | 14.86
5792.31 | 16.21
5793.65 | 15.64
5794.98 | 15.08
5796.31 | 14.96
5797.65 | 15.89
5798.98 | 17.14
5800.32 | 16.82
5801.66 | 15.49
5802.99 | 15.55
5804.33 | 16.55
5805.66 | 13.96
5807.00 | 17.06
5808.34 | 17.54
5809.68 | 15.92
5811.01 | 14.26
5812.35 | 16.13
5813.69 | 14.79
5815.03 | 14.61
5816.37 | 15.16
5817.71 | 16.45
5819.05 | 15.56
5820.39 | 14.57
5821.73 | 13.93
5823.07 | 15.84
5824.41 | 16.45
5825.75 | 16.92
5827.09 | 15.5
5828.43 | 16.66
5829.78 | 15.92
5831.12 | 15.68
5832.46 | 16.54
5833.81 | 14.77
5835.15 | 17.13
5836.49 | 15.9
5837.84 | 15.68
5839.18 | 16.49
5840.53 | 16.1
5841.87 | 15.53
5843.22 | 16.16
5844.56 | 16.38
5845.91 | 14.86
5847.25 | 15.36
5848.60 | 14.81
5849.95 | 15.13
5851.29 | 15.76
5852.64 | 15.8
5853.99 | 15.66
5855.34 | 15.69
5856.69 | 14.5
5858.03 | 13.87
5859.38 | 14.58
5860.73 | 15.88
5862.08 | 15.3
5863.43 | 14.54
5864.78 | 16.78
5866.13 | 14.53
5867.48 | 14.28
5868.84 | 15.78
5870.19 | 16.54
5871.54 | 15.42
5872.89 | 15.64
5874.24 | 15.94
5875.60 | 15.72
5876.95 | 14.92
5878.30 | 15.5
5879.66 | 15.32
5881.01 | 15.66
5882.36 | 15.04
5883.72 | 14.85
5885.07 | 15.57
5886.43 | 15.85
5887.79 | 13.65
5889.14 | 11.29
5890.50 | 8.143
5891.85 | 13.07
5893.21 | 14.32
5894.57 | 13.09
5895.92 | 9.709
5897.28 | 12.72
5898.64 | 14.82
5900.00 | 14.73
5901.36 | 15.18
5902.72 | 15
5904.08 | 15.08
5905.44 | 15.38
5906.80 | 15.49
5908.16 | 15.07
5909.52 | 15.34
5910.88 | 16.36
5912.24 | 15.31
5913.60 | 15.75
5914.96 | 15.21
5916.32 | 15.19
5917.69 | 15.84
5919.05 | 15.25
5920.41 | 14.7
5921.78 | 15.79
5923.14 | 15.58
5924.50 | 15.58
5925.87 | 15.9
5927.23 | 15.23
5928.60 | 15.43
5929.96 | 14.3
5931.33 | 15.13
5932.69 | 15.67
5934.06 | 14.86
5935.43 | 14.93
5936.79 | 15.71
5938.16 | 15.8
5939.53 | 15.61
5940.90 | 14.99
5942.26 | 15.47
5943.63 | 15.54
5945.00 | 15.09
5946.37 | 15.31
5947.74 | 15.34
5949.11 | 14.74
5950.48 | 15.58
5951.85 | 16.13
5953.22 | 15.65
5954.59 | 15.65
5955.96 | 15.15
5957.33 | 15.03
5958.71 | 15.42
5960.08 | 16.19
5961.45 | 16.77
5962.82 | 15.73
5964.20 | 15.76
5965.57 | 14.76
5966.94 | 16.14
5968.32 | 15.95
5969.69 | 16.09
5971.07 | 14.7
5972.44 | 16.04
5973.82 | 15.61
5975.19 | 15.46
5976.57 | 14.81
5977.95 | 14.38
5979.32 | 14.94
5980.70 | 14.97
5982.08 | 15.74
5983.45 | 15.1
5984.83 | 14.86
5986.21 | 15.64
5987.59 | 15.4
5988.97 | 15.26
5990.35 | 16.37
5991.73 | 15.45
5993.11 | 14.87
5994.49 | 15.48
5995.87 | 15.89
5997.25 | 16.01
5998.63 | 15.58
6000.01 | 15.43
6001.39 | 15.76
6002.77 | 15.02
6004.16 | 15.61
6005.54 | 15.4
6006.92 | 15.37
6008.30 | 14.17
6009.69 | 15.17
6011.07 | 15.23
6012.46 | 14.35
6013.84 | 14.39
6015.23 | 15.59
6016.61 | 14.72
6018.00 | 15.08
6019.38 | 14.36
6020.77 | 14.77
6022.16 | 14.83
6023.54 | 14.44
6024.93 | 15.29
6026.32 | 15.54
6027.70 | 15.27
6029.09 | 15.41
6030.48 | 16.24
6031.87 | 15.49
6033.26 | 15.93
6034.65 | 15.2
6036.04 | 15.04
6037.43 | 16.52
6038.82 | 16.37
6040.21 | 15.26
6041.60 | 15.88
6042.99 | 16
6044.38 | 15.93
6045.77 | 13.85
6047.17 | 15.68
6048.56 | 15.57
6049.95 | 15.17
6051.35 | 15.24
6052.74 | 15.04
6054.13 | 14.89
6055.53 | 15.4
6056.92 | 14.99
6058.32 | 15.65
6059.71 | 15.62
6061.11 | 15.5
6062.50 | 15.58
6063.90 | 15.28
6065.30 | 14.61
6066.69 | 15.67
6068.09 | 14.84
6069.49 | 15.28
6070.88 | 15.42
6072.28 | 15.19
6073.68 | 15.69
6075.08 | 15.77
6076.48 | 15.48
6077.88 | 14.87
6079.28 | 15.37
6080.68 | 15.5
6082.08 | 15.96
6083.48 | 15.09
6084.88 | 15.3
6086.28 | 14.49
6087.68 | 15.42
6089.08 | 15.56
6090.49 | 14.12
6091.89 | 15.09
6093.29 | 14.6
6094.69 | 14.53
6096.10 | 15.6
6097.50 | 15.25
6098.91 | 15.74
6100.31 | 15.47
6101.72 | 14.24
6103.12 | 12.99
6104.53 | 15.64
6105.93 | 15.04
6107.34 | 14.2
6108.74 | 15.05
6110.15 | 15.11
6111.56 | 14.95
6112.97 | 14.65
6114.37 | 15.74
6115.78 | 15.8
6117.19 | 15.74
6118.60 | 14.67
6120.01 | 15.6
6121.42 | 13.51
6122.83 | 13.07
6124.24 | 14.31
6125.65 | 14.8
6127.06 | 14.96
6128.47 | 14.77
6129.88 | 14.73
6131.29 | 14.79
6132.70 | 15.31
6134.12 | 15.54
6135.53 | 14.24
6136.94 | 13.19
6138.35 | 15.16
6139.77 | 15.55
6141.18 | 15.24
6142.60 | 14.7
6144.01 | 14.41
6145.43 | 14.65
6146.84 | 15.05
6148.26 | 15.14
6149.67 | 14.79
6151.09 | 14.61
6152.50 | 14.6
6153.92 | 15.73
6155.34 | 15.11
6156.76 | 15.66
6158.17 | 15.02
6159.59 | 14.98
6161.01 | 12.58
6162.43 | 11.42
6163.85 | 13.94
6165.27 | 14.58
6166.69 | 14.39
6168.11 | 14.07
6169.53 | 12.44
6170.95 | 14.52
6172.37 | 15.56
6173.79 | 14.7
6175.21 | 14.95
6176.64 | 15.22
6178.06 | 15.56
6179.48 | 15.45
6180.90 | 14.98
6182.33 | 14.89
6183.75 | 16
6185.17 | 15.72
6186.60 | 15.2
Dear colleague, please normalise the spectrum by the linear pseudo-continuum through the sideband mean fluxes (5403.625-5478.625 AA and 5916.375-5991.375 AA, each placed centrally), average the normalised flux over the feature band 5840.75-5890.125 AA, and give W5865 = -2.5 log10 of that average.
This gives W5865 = 0.02 mag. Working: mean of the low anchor 15.4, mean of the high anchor 15.4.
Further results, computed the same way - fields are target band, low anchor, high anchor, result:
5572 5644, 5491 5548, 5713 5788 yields 0.02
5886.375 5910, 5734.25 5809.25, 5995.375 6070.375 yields 0.14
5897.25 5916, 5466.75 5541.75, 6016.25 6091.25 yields 0.02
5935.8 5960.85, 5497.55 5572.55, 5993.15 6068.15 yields -0.01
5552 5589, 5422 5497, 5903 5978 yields 0.02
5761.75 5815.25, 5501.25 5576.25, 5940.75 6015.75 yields -0.03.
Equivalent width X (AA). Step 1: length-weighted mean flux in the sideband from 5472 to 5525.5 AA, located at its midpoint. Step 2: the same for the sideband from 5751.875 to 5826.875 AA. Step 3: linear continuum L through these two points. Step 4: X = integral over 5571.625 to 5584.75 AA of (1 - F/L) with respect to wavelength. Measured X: 0.1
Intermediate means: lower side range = 15.7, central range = 15.6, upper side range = 15.8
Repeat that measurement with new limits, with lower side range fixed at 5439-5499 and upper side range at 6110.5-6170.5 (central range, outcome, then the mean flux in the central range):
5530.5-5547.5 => -0.4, 15.9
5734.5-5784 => -1.9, 15.8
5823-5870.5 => -1.7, 15.6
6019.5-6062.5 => -1.8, 15.4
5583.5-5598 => 0.7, 14.7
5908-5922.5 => -0.5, 15.5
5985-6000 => -0.7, 15.6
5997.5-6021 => -0.4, 15.1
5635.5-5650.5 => -0.4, 15.8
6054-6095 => -1.4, 15.2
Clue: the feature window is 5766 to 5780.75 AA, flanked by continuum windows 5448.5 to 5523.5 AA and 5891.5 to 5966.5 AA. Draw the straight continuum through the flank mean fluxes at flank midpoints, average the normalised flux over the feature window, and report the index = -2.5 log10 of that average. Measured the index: -0.047 mag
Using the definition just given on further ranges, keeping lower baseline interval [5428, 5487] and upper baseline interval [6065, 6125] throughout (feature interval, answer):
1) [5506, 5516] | 0.000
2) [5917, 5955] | -0.015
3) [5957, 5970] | -0.046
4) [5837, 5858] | -0.021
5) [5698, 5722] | -0.010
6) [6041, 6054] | -0.020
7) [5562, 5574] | 0.036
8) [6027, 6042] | -0.043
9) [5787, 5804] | -0.036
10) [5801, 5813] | -0.039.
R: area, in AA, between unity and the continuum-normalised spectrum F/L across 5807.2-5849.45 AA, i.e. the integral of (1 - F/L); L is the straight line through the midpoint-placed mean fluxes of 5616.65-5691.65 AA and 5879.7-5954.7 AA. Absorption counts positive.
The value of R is -1.65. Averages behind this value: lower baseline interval 15.7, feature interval 15.7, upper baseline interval 14.9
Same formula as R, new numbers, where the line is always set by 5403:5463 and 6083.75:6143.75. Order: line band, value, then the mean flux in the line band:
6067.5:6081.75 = -0.5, 15.4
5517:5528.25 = -0.4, 15.7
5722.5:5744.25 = -0.9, 15.7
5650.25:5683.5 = -1.0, 15.6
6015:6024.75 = 0.1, 14.8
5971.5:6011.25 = -1.1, 15.3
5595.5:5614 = -0.7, 15.7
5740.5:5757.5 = -0.7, 15.7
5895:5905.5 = 0.7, 14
